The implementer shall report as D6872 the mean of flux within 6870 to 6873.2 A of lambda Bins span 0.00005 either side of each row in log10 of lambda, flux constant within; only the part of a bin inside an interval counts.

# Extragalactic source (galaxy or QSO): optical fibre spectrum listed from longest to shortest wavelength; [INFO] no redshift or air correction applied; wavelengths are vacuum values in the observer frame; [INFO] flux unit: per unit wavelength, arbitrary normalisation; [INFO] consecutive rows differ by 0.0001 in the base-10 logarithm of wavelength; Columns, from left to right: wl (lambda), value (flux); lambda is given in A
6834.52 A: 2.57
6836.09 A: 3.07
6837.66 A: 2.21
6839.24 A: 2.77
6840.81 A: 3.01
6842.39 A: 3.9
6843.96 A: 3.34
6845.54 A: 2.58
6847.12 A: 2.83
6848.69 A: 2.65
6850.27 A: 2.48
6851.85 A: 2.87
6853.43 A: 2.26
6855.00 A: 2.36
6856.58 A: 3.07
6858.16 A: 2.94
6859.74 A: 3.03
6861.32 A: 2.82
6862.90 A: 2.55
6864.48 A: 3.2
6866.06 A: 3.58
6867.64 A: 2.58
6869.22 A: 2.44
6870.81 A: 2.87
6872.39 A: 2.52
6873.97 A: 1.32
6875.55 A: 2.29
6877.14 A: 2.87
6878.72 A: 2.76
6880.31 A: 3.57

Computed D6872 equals 2.68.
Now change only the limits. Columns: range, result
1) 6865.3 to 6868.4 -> 3.08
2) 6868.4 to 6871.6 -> 2.65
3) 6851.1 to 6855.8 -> 2.5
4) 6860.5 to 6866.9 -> 3.03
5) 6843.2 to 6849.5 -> 2.85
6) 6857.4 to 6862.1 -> 2.93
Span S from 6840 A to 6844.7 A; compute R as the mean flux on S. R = 3.42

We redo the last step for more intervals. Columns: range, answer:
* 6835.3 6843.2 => 3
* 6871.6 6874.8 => 1.93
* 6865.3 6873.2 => 2.79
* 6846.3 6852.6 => 2.71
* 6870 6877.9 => 2.37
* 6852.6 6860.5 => 2.73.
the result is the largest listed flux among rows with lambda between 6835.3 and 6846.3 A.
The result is 3.9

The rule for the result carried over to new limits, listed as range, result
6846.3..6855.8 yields 2.87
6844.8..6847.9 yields 2.83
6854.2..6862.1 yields 3.07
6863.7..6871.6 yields 3.58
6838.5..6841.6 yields 3.01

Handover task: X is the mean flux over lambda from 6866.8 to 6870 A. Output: 2.53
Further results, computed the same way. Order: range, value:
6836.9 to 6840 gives 2.49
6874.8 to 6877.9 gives 2.58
